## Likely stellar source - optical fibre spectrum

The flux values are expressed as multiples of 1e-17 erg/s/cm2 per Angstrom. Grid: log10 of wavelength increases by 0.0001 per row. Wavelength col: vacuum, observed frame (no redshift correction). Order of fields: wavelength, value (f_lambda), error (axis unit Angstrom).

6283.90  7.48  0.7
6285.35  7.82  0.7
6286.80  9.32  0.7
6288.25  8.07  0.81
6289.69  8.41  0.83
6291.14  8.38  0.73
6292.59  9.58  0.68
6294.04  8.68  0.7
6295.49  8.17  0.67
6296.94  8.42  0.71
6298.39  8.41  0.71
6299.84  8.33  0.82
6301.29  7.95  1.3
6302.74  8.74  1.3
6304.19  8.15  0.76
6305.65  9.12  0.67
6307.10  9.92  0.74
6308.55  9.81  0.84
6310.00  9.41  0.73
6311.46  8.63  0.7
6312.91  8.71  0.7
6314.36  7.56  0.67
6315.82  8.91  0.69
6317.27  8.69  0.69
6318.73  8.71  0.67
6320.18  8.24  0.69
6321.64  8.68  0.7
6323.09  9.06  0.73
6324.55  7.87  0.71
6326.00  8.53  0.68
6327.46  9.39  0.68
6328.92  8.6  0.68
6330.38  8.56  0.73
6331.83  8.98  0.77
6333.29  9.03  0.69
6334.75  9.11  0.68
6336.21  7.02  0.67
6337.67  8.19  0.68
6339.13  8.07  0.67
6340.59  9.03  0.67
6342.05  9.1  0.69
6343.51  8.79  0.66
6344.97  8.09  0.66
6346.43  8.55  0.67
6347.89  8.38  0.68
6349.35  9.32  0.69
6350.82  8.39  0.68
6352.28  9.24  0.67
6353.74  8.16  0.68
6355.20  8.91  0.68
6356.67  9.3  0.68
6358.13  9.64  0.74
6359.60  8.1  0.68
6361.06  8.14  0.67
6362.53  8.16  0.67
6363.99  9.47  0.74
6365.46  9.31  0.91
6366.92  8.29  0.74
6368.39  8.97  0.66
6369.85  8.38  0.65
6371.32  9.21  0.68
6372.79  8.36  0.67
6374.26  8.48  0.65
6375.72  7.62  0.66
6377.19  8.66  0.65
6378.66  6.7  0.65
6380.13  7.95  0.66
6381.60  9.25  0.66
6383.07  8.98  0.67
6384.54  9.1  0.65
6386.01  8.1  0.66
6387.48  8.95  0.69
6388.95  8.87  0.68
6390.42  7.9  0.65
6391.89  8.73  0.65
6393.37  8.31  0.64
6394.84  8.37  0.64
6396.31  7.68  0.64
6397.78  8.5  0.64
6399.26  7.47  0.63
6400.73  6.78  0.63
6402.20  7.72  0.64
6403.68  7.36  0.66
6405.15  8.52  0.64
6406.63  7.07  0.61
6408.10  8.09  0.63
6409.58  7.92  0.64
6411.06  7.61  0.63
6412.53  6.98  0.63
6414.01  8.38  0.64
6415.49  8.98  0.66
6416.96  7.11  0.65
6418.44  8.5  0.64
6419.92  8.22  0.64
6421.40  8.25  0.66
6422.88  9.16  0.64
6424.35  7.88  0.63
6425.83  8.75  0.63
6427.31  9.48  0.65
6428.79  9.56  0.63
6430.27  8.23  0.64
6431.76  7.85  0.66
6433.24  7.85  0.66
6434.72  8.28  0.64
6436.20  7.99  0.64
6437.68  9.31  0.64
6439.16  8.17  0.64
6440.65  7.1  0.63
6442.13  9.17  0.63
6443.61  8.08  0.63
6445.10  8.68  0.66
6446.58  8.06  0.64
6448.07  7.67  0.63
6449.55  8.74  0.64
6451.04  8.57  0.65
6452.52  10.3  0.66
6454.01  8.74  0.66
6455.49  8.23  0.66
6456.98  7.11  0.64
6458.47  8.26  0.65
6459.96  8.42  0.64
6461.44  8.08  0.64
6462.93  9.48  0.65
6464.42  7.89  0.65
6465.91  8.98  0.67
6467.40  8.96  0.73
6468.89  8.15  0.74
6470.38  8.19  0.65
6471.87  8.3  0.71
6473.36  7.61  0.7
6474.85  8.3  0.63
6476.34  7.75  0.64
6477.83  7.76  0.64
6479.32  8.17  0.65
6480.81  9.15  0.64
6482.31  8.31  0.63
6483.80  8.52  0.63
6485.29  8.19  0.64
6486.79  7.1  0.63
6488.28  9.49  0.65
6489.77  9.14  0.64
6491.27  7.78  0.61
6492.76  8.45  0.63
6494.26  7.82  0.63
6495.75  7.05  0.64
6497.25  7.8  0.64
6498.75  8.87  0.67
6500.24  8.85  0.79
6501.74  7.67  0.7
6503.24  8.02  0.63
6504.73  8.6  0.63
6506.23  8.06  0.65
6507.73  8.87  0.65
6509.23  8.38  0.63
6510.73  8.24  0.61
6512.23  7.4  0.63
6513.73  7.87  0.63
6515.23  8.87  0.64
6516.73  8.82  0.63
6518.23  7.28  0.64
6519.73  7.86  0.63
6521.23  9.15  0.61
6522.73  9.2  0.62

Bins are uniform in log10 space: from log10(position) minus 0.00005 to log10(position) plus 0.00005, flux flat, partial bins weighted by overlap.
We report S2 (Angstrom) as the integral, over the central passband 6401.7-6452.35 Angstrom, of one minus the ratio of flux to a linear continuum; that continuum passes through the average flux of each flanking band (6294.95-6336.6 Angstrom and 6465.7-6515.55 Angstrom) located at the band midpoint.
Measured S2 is 0.9 Angstrom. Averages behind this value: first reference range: 8.66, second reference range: 8.24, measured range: 8.24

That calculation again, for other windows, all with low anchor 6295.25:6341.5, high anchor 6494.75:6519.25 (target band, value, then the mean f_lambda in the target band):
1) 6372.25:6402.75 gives 0.9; 8.22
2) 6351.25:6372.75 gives -0.7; 8.79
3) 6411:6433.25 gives 0.1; 8.34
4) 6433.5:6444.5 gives 0.1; 8.29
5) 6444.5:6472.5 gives -0.6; 8.46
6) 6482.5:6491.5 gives -0.2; 8.4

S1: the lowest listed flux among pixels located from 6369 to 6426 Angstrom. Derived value 6.7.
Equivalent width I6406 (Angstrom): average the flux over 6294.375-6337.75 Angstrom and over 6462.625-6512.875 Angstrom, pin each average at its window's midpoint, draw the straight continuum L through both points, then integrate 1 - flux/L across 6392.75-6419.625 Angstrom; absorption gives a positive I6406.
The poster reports 1.9 Angstrom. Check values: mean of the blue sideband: 8.64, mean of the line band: 7.86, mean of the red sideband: 8.26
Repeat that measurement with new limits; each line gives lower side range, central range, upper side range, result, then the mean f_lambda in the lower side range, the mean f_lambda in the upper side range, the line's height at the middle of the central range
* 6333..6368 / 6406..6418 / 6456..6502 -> 0.9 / 8.66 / 8.25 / 8.46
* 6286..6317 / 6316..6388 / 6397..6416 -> -3.1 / 8.7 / 7.78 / 8.26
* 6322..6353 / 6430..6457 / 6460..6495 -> 0.2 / 8.63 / 8.33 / 8.41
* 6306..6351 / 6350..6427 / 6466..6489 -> 1.8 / 8.7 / 8.28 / 8.53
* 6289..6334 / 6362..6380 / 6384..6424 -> -0.3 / 8.7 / 8.09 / 8.31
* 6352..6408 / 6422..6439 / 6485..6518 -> -0.5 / 8.38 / 8.23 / 8.31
